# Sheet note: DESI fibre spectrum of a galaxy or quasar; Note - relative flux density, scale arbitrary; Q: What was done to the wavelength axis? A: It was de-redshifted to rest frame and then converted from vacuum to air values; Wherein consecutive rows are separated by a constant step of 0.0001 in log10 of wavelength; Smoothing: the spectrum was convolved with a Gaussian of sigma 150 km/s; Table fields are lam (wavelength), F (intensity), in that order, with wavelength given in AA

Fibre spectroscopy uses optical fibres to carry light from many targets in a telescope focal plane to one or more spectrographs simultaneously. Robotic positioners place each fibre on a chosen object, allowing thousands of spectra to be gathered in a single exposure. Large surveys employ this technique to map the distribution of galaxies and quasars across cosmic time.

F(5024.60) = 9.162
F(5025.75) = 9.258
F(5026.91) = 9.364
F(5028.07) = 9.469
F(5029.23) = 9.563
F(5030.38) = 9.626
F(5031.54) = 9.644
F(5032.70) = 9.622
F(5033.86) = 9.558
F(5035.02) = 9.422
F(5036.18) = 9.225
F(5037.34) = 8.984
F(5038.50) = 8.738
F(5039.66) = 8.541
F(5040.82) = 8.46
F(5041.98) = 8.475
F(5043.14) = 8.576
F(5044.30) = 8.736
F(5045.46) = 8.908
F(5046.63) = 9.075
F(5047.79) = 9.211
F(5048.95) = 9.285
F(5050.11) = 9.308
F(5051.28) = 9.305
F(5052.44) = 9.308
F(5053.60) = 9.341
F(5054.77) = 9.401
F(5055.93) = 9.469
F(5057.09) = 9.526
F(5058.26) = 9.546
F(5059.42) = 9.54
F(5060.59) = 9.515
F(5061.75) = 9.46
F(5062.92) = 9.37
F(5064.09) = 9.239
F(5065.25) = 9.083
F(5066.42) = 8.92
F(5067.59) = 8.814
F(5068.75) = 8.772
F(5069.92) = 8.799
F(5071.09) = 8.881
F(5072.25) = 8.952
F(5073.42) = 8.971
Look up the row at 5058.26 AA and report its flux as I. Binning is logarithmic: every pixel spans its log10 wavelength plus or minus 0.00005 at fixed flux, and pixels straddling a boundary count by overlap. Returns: 9.546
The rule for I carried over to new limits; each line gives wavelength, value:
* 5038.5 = 8.738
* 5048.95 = 9.285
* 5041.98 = 8.475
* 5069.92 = 8.799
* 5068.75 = 8.772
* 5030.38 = 9.626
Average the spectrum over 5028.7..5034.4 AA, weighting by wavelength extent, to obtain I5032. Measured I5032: 9.61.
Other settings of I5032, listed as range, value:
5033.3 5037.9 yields 9.29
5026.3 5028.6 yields 9.39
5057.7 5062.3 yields 9.53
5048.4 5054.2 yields 9.3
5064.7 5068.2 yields 8.94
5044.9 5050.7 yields 9.15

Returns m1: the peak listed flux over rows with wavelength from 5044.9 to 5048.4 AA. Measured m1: 9.211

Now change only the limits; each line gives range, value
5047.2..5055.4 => 9.401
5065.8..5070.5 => 8.92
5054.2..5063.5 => 9.546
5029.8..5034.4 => 9.644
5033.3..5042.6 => 9.558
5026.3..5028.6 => 9.469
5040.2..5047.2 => 9.075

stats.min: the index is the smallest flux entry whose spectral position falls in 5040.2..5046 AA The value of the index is 8.46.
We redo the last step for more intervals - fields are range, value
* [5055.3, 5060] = 9.469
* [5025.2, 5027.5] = 9.258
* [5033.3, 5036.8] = 9.225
